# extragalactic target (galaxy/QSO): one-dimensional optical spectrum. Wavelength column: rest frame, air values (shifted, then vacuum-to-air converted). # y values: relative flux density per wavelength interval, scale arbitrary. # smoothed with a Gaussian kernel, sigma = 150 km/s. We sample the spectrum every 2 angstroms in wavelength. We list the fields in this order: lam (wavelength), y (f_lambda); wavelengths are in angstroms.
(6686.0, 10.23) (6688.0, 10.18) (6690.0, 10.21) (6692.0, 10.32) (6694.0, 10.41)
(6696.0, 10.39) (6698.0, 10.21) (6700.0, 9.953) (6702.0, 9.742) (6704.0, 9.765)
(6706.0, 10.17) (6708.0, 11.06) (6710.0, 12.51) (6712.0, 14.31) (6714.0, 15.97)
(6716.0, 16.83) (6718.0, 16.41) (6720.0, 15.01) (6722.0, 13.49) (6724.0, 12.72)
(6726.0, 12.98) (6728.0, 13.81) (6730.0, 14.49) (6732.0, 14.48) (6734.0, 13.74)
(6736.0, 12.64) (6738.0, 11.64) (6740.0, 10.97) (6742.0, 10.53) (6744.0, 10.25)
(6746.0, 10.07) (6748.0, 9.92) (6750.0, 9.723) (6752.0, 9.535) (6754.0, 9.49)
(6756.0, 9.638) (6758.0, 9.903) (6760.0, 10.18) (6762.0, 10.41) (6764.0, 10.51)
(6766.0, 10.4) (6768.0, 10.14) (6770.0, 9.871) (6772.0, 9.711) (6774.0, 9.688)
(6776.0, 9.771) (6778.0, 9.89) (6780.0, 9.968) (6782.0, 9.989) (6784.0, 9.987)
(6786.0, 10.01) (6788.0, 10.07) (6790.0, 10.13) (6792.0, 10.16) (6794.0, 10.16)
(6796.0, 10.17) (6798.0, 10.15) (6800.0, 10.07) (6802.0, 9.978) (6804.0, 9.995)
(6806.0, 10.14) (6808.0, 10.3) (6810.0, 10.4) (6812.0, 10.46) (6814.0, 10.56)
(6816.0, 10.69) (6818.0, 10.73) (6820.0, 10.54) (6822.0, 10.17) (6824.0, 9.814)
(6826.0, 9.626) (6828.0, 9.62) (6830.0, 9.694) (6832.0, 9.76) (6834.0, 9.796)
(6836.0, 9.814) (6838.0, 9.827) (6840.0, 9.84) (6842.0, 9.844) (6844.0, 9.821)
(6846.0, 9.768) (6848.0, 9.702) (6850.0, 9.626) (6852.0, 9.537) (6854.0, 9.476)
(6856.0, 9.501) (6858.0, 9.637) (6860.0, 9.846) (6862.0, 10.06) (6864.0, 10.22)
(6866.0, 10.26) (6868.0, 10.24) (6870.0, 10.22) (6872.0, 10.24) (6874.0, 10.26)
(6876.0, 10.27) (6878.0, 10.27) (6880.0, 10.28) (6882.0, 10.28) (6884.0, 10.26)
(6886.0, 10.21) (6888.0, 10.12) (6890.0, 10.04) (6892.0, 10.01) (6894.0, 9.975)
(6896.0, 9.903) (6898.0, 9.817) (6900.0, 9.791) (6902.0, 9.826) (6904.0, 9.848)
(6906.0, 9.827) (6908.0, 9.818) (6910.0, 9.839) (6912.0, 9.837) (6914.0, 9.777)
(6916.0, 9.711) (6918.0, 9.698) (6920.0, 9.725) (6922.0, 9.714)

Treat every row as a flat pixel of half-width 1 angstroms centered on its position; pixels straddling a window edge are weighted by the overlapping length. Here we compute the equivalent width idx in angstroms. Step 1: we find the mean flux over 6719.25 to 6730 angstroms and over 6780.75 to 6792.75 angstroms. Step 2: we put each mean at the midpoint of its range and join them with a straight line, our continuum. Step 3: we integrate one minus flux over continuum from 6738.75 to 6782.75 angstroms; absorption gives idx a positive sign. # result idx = 5.7 angstroms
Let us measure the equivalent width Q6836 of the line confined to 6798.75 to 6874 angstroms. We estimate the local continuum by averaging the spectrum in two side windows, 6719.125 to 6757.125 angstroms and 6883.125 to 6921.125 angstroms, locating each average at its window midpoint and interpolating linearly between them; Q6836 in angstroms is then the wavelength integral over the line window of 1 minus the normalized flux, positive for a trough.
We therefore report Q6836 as 4.71 angstroms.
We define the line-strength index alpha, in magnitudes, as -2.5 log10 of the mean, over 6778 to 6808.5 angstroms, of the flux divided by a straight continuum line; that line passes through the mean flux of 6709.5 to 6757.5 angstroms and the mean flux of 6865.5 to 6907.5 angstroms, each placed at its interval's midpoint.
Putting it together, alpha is 0.15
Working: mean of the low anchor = 12.5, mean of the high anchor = 10.1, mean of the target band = 10.1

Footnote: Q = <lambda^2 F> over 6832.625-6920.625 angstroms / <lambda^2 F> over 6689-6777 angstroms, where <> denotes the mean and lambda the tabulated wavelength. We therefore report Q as 0.9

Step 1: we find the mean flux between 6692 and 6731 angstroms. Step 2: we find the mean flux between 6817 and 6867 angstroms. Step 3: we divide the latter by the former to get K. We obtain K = 0.78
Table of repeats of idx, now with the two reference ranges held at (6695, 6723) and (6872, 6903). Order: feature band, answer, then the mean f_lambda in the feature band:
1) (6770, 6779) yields 1.45 angstroms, 9.78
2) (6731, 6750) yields 1.02 angstroms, 11.5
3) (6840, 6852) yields 1.04 angstroms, 9.74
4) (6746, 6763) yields 2.94 angstroms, 9.86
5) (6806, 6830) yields 1.78 angstroms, 10.2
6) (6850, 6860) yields 0.91 angstroms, 9.58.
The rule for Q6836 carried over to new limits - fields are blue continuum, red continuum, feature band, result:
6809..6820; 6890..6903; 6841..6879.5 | 0.9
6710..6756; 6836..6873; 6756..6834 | 7.7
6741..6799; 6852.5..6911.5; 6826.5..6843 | 0.4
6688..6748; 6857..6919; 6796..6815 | 1.4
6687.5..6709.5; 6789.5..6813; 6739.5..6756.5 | 0.4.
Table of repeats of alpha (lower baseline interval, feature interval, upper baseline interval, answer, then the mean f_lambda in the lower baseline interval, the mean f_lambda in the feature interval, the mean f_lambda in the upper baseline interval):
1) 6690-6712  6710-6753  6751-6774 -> -0.24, 10.6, 12.8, 9.97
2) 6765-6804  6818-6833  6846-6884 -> 0.01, 10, 9.95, 10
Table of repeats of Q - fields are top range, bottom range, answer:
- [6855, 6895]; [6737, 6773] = 1.03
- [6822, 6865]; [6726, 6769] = 0.90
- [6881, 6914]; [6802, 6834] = 1.00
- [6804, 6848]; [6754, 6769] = 1.01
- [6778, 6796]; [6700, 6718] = 0.82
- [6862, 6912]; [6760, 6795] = 1.03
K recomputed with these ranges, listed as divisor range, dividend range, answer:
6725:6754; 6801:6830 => 0.87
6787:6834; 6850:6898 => 0.99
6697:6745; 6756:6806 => 0.79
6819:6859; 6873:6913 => 1.03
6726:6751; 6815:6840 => 0.84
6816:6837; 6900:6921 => 0.98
